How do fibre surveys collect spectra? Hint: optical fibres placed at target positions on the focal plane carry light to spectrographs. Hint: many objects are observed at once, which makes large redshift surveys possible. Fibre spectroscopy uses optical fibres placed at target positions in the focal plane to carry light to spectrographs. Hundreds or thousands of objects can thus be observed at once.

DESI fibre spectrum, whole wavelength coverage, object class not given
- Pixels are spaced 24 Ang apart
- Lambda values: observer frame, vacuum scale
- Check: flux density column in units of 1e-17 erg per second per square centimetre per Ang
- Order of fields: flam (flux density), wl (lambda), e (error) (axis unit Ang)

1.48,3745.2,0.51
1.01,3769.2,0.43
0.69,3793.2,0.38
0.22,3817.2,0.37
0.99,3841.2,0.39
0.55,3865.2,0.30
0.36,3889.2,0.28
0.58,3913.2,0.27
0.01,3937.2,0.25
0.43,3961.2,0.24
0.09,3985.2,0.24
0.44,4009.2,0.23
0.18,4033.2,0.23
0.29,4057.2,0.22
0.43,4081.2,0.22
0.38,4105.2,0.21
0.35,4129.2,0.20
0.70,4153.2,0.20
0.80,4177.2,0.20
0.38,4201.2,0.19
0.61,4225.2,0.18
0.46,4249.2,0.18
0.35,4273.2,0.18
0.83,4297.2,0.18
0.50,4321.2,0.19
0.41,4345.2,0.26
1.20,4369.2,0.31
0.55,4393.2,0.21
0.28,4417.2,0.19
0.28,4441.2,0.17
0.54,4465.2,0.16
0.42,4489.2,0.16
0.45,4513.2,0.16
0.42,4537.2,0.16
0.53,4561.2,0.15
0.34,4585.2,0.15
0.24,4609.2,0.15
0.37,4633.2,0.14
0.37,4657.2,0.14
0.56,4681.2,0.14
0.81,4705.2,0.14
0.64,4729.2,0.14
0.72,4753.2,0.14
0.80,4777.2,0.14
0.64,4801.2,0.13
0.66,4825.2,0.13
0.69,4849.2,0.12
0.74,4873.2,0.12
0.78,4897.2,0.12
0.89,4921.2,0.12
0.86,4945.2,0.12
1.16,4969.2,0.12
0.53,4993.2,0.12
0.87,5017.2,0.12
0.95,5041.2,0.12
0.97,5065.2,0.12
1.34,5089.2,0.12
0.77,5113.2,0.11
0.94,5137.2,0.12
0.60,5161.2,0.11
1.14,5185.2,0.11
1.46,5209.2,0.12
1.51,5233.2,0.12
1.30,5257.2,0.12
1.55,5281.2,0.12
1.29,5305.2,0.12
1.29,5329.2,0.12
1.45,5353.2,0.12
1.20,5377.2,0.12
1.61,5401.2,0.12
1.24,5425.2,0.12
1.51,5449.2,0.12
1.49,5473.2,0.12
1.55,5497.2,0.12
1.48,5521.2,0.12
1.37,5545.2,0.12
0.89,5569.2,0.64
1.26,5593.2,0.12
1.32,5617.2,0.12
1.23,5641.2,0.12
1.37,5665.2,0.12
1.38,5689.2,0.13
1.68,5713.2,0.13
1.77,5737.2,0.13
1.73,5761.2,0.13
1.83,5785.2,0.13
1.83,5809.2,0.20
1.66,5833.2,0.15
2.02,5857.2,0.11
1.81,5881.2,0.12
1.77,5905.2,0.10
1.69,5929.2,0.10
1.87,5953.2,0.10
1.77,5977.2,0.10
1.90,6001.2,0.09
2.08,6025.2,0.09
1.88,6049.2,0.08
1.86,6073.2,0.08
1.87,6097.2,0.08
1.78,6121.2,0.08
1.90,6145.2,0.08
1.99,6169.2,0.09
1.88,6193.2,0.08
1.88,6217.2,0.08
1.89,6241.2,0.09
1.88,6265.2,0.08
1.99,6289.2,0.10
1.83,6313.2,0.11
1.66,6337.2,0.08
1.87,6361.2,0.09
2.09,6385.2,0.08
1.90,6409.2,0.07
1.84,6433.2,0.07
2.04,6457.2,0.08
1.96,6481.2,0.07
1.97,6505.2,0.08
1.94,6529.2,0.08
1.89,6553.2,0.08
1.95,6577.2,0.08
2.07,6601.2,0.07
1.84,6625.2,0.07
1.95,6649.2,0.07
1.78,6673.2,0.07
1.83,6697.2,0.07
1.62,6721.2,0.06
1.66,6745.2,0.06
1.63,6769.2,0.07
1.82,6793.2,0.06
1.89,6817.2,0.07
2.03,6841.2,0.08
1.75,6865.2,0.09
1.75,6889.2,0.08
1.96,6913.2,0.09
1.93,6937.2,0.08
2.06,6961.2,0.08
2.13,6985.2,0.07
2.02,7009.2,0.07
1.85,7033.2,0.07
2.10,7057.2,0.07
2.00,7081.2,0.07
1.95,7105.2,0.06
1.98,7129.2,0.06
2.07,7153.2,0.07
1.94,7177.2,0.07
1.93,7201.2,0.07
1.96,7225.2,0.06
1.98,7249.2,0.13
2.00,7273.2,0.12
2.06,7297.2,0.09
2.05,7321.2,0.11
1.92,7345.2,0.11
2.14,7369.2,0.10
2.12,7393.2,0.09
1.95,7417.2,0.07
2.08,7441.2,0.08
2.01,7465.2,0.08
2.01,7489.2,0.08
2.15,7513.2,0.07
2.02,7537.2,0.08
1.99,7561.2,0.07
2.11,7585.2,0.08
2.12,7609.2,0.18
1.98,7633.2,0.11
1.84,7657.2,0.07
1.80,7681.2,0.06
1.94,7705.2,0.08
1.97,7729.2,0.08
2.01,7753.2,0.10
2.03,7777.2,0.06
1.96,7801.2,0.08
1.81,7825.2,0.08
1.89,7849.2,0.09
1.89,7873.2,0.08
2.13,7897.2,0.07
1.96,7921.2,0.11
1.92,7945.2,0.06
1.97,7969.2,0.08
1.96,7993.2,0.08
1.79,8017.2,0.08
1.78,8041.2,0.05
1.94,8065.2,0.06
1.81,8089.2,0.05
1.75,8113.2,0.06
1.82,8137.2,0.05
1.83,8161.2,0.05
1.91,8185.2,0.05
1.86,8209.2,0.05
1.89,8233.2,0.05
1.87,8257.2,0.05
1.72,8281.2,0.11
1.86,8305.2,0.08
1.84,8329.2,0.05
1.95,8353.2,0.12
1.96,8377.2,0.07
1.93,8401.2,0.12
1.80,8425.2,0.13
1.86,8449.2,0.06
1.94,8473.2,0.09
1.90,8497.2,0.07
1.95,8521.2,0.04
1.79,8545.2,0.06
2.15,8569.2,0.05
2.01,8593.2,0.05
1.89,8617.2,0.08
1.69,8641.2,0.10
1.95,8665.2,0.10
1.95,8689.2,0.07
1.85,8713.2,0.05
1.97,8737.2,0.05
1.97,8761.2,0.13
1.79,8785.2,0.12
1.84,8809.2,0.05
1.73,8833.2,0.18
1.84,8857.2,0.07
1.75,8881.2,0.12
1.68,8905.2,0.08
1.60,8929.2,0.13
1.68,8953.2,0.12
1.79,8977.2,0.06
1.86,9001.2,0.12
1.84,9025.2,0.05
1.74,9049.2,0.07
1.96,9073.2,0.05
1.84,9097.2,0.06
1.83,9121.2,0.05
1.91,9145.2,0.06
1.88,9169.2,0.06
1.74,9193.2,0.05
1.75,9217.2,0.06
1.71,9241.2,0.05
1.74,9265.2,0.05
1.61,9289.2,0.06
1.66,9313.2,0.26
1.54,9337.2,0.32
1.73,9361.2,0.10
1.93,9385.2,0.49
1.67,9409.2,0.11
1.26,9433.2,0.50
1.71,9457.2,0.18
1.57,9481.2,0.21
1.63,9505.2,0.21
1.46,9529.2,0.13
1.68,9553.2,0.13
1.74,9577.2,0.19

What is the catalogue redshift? 0.30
